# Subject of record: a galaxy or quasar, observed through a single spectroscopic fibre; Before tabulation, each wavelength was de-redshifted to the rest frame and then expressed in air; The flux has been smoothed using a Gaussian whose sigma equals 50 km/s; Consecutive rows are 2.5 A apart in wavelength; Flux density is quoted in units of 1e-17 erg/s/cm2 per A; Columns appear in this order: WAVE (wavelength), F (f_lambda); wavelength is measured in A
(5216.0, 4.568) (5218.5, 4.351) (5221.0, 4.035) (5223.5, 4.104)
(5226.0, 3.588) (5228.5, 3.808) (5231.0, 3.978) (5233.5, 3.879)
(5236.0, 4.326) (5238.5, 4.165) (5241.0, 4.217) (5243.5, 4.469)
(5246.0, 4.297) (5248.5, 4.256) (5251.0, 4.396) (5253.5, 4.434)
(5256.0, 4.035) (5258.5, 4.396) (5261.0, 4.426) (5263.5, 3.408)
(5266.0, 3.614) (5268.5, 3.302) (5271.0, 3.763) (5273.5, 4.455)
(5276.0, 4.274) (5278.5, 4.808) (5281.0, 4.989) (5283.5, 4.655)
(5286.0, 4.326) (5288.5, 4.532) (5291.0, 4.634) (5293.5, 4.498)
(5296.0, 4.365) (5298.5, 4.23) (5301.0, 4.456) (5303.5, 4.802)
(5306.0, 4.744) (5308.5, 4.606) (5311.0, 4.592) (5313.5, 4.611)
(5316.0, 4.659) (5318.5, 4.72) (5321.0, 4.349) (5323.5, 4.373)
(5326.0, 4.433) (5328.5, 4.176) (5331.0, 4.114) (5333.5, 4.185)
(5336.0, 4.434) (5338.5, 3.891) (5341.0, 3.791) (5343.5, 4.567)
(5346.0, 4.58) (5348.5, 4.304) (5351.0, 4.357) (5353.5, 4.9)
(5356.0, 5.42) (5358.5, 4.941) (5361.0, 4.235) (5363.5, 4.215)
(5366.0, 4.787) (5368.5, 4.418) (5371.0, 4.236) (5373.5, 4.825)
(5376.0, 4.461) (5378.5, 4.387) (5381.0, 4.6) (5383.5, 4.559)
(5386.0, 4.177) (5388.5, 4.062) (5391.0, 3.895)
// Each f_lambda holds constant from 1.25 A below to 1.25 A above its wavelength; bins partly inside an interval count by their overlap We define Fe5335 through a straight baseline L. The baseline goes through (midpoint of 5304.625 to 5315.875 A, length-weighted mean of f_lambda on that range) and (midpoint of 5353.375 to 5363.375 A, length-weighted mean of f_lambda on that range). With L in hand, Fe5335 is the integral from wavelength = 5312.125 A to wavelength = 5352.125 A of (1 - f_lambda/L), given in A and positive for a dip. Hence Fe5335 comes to 3.1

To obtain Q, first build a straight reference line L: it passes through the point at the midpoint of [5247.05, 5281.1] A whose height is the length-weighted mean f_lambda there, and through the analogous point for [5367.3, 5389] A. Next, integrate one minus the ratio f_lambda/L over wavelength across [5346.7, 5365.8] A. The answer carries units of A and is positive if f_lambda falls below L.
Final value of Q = -1.1 A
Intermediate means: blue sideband 4.16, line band 4.63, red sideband 4.43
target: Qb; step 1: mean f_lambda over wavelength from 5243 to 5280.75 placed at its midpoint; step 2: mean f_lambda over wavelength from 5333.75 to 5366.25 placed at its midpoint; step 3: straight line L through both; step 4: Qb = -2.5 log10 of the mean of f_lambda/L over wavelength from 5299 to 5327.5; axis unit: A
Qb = -0.05 mag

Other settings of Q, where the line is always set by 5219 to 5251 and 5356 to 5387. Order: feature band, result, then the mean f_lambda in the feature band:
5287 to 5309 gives -1.2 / 4.54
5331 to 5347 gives 0.7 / 4.23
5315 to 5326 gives -0.4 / 4.51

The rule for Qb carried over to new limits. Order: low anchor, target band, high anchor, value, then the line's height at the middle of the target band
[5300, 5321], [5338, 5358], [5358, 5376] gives 0.007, 4.55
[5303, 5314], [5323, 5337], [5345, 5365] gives 0.089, 4.65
